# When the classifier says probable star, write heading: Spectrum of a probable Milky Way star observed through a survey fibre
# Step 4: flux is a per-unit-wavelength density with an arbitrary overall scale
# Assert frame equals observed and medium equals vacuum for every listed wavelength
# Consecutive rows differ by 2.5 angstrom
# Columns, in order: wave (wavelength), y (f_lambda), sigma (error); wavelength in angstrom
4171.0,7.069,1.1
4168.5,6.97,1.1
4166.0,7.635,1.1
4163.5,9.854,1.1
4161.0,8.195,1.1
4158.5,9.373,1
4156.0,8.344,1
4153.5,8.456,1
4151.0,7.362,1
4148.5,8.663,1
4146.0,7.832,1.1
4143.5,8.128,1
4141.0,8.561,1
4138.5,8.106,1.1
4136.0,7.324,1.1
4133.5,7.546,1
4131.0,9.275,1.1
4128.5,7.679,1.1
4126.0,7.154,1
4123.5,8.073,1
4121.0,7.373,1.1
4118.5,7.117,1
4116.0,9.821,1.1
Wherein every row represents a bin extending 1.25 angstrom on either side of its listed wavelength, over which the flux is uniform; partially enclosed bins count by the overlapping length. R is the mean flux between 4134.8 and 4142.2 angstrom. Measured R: 8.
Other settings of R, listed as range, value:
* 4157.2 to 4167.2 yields 8.77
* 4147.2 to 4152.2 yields 8.02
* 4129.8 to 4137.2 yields 8.04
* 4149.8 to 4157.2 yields 8.06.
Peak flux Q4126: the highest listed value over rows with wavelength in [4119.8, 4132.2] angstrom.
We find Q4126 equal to 9.275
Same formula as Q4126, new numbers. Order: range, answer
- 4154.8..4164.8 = 9.854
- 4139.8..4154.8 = 8.663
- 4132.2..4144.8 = 8.561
